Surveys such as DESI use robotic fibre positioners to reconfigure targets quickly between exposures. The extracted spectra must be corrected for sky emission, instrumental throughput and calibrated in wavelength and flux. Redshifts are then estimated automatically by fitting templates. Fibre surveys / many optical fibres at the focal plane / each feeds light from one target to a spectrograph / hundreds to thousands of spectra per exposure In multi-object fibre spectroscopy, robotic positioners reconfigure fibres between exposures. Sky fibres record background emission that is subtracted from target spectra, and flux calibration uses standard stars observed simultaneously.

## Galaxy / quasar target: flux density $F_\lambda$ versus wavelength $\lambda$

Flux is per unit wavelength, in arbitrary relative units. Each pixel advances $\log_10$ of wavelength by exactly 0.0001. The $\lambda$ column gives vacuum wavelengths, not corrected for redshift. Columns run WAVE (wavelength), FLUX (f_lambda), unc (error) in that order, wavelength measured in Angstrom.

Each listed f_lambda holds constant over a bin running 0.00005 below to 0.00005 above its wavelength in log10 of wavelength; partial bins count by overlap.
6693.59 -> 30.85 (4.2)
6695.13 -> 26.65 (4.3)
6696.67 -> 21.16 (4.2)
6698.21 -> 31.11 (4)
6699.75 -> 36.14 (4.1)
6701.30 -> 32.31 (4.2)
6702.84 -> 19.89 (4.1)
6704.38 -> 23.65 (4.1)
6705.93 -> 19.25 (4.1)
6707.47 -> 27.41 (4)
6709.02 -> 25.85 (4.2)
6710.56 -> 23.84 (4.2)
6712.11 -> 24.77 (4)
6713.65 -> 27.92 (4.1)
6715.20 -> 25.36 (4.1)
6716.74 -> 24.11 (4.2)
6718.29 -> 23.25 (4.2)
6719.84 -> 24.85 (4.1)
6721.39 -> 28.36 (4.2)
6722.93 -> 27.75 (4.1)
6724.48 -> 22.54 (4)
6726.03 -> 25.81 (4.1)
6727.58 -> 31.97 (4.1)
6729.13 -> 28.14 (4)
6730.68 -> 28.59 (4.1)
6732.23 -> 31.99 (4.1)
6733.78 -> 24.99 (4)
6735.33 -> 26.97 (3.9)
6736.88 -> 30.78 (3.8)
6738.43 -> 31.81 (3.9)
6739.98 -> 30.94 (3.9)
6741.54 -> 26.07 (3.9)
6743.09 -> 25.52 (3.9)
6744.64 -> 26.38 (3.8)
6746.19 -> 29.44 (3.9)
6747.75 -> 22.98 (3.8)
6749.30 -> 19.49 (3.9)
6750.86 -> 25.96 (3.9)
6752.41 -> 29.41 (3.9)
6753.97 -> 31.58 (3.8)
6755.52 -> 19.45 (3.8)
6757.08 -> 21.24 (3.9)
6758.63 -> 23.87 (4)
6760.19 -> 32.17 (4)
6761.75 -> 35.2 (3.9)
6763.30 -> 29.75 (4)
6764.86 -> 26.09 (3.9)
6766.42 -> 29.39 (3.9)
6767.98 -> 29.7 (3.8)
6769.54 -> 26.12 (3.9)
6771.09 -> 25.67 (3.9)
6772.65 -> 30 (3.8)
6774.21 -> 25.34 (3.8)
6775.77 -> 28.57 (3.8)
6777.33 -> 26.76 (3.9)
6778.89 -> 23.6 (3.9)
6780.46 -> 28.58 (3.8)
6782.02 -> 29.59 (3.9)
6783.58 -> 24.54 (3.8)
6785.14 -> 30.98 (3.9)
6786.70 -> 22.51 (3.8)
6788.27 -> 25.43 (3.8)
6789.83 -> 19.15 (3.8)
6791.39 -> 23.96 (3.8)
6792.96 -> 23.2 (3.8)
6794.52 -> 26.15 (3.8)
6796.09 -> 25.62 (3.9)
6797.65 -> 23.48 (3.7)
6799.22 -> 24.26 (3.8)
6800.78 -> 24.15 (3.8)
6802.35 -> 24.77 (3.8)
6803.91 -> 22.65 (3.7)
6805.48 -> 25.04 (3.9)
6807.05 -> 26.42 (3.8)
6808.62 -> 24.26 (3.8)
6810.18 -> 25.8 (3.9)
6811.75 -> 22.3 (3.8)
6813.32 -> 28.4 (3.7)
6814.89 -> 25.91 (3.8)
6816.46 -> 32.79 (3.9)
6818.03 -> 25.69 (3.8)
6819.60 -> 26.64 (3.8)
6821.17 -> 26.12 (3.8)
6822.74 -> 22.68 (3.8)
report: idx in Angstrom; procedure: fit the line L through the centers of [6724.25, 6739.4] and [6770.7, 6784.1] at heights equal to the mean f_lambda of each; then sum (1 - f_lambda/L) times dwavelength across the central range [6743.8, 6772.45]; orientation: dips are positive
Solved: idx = 0.8 Angstrom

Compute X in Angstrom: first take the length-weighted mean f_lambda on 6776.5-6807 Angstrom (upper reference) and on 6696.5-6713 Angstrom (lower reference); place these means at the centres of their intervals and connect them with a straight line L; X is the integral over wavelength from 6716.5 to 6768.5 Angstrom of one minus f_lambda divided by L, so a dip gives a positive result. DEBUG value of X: -3.31 Angstrom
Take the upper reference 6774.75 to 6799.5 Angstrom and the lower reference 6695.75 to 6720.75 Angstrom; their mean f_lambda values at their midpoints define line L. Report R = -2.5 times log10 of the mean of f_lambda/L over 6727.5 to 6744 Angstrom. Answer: -0.13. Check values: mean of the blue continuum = 25.7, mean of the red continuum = 25.4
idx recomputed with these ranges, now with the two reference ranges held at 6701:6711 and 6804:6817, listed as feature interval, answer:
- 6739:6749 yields -0.7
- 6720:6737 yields -2.1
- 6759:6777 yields -2.4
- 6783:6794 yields 0.6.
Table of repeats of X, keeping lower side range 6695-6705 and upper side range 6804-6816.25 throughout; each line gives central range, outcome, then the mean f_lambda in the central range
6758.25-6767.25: -1.1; 29.6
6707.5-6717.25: 0.6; 25.5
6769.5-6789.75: -0.3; 26.5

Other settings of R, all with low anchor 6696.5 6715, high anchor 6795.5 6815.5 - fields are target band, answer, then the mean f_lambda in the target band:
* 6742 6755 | -0.024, 26.2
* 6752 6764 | -0.093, 27.8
